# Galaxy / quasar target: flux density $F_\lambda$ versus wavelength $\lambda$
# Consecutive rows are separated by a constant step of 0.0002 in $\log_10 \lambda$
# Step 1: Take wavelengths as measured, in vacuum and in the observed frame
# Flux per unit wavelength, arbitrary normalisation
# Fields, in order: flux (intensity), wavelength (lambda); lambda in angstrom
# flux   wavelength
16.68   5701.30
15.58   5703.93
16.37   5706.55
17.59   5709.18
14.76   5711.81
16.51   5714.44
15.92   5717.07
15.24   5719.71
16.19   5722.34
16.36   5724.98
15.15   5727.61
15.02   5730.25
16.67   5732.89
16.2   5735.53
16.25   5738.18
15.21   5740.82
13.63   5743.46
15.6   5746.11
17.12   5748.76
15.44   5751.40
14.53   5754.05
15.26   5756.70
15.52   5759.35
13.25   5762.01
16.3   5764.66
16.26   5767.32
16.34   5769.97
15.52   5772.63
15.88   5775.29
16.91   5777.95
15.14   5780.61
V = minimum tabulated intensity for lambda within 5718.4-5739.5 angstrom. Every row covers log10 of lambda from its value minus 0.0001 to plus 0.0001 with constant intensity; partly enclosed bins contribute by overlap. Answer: 15.02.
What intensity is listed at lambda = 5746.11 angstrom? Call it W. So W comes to 15.6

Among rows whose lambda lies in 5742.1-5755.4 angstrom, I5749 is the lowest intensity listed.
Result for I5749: 13.63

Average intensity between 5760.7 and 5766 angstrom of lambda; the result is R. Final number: 14.8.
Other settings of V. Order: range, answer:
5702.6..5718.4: 14.76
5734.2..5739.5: 16.2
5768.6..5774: 15.52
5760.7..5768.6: 13.25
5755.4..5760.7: 15.26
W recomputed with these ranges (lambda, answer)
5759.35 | 15.52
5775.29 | 15.88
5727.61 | 15.15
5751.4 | 15.44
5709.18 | 17.59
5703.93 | 15.58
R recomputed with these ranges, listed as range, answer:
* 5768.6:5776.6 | 15.9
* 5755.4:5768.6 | 15.3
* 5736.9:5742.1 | 15.7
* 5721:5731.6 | 15.7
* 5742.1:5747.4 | 14.6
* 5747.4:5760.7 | 15.6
